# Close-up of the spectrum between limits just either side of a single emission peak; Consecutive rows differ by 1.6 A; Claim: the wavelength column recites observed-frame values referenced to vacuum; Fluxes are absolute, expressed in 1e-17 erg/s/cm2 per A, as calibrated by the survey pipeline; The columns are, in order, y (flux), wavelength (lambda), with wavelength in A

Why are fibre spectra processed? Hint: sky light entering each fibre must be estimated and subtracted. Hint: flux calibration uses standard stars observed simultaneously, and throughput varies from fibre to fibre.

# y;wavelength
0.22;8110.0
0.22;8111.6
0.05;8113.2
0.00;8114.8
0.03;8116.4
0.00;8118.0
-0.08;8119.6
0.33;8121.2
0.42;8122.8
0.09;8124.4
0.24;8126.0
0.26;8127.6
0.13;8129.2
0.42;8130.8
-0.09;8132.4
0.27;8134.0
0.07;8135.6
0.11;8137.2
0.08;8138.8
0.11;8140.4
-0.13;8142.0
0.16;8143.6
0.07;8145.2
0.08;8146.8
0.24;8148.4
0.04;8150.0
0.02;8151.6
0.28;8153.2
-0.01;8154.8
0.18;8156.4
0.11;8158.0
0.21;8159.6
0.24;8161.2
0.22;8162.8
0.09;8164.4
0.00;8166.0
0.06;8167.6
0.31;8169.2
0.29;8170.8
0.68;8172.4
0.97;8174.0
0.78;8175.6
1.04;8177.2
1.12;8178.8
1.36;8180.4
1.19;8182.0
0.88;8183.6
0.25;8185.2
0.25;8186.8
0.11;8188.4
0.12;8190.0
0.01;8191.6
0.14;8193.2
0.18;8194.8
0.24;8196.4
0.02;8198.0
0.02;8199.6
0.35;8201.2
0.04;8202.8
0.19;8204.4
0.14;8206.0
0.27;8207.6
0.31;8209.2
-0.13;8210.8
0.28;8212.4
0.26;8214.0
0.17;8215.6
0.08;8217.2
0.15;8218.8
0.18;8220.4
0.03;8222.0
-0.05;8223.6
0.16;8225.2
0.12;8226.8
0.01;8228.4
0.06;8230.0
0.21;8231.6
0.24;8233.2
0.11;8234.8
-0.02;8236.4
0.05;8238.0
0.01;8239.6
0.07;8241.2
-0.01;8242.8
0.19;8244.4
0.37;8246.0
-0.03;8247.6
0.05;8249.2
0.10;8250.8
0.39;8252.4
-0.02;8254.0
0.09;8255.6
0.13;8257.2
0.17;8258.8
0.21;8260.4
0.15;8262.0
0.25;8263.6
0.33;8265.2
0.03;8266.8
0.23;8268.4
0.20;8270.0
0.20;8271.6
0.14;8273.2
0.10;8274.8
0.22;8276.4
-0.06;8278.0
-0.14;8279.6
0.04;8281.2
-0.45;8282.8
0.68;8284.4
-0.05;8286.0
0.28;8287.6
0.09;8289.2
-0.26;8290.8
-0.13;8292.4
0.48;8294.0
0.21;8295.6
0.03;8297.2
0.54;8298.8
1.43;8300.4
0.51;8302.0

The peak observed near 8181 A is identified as [O II]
